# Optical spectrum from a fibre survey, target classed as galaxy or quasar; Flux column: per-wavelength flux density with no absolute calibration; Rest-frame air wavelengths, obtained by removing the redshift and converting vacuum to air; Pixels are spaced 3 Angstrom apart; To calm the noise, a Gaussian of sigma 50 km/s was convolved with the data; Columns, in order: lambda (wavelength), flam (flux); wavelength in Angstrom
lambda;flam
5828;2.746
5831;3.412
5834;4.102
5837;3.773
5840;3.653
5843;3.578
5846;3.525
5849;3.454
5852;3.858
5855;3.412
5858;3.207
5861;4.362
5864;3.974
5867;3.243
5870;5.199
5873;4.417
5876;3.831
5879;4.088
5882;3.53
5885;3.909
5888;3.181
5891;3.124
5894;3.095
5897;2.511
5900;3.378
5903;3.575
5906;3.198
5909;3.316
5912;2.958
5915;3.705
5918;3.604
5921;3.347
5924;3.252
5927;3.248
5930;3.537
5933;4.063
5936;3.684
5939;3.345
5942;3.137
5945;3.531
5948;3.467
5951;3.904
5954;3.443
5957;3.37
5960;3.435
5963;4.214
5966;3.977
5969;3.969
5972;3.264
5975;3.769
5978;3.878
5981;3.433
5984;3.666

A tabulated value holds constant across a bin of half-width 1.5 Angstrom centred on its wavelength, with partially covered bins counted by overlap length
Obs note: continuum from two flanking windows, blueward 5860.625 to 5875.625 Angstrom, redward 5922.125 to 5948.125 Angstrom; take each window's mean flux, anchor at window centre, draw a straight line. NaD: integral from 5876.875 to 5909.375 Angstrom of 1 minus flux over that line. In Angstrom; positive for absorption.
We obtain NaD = 4.68 Angstrom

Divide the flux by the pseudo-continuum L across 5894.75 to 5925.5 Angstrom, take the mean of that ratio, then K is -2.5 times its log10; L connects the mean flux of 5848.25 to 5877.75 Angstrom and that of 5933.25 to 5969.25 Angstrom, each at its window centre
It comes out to 0.15 mag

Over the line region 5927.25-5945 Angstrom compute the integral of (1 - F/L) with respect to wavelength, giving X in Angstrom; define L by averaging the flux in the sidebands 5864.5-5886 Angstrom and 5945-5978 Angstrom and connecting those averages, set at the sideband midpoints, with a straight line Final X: 1.2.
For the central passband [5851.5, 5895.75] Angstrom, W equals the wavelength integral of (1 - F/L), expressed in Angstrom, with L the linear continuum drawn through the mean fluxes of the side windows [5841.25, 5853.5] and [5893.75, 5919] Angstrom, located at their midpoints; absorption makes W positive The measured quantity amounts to -3.8 Angstrom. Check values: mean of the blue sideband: 3.6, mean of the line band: 3.75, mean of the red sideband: 3.26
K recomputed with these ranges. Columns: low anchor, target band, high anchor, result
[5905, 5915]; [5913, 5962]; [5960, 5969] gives 0.03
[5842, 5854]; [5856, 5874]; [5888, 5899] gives -0.20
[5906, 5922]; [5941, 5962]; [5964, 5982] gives 0.03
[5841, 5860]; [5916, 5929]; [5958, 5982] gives 0.08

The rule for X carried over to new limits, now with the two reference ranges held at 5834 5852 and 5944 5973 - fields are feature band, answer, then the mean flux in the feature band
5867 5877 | -1.8 Angstrom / 4.33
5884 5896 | 1.3 Angstrom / 3.27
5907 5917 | 0.9 Angstrom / 3.33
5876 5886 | -0.5 Angstrom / 3.84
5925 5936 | 0.2 Angstrom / 3.61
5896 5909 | 1.6 Angstrom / 3.21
